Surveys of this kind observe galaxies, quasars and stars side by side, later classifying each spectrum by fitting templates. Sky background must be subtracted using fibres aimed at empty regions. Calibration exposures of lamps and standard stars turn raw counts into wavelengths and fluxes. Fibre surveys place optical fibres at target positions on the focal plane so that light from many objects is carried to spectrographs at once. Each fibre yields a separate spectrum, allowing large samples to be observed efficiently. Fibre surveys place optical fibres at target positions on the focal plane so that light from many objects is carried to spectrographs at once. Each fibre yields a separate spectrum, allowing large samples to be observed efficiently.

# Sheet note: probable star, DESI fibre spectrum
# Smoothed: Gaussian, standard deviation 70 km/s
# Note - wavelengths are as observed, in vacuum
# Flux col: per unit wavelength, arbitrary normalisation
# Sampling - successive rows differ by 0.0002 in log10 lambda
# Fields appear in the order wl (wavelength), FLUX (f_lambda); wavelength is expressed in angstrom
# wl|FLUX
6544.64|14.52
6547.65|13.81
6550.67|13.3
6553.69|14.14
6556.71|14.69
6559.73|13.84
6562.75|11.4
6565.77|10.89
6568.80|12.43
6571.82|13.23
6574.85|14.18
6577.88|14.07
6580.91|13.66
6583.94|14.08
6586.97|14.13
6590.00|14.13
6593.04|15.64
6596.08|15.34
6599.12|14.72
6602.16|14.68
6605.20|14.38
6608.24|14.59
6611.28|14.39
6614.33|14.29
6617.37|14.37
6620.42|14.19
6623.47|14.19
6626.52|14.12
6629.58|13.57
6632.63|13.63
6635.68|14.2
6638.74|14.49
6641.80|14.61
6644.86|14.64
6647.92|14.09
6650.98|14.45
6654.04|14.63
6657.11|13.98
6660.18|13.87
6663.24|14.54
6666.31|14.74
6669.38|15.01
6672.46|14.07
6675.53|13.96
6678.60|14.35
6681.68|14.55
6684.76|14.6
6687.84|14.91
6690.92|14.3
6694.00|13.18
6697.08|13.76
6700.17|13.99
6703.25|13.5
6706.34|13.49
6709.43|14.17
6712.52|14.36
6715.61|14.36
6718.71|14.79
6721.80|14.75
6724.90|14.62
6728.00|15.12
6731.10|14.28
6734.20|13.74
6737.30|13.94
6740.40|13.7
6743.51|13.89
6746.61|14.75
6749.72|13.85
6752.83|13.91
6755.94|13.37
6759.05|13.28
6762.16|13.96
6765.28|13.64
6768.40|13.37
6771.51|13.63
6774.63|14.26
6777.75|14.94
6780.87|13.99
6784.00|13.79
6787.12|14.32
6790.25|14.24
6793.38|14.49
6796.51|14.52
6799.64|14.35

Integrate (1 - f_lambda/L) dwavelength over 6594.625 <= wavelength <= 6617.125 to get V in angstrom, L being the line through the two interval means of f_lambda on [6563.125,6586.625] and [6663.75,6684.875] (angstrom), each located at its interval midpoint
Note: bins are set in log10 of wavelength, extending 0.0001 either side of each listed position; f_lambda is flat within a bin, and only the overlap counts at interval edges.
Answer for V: -1.7 angstrom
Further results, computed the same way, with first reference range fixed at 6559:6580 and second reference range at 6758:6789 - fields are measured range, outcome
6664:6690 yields -2.1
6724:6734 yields -0.6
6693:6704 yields -0.1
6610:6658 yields -3.8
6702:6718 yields -0.5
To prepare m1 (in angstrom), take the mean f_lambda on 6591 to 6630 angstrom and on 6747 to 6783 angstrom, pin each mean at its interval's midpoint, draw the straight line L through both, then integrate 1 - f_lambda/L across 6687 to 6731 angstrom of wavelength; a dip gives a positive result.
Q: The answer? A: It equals -0.4 angstrom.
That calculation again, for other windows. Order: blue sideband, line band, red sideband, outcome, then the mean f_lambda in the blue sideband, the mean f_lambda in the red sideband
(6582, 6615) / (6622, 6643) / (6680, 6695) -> 0.5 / 14.6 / 14.3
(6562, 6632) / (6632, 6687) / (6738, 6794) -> -1.6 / 14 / 14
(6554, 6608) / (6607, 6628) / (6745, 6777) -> -0.7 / 13.9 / 13.8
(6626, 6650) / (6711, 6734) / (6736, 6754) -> -0.8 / 14.2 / 14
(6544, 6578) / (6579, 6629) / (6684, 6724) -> -3.1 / 13.3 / 14.2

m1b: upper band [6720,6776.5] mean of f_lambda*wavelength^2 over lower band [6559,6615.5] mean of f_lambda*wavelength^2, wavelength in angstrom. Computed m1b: 1.06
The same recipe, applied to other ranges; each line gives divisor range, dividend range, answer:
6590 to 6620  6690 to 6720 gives 0.98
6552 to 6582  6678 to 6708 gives 1.10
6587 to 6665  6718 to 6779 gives 1.02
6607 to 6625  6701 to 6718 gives 1.01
